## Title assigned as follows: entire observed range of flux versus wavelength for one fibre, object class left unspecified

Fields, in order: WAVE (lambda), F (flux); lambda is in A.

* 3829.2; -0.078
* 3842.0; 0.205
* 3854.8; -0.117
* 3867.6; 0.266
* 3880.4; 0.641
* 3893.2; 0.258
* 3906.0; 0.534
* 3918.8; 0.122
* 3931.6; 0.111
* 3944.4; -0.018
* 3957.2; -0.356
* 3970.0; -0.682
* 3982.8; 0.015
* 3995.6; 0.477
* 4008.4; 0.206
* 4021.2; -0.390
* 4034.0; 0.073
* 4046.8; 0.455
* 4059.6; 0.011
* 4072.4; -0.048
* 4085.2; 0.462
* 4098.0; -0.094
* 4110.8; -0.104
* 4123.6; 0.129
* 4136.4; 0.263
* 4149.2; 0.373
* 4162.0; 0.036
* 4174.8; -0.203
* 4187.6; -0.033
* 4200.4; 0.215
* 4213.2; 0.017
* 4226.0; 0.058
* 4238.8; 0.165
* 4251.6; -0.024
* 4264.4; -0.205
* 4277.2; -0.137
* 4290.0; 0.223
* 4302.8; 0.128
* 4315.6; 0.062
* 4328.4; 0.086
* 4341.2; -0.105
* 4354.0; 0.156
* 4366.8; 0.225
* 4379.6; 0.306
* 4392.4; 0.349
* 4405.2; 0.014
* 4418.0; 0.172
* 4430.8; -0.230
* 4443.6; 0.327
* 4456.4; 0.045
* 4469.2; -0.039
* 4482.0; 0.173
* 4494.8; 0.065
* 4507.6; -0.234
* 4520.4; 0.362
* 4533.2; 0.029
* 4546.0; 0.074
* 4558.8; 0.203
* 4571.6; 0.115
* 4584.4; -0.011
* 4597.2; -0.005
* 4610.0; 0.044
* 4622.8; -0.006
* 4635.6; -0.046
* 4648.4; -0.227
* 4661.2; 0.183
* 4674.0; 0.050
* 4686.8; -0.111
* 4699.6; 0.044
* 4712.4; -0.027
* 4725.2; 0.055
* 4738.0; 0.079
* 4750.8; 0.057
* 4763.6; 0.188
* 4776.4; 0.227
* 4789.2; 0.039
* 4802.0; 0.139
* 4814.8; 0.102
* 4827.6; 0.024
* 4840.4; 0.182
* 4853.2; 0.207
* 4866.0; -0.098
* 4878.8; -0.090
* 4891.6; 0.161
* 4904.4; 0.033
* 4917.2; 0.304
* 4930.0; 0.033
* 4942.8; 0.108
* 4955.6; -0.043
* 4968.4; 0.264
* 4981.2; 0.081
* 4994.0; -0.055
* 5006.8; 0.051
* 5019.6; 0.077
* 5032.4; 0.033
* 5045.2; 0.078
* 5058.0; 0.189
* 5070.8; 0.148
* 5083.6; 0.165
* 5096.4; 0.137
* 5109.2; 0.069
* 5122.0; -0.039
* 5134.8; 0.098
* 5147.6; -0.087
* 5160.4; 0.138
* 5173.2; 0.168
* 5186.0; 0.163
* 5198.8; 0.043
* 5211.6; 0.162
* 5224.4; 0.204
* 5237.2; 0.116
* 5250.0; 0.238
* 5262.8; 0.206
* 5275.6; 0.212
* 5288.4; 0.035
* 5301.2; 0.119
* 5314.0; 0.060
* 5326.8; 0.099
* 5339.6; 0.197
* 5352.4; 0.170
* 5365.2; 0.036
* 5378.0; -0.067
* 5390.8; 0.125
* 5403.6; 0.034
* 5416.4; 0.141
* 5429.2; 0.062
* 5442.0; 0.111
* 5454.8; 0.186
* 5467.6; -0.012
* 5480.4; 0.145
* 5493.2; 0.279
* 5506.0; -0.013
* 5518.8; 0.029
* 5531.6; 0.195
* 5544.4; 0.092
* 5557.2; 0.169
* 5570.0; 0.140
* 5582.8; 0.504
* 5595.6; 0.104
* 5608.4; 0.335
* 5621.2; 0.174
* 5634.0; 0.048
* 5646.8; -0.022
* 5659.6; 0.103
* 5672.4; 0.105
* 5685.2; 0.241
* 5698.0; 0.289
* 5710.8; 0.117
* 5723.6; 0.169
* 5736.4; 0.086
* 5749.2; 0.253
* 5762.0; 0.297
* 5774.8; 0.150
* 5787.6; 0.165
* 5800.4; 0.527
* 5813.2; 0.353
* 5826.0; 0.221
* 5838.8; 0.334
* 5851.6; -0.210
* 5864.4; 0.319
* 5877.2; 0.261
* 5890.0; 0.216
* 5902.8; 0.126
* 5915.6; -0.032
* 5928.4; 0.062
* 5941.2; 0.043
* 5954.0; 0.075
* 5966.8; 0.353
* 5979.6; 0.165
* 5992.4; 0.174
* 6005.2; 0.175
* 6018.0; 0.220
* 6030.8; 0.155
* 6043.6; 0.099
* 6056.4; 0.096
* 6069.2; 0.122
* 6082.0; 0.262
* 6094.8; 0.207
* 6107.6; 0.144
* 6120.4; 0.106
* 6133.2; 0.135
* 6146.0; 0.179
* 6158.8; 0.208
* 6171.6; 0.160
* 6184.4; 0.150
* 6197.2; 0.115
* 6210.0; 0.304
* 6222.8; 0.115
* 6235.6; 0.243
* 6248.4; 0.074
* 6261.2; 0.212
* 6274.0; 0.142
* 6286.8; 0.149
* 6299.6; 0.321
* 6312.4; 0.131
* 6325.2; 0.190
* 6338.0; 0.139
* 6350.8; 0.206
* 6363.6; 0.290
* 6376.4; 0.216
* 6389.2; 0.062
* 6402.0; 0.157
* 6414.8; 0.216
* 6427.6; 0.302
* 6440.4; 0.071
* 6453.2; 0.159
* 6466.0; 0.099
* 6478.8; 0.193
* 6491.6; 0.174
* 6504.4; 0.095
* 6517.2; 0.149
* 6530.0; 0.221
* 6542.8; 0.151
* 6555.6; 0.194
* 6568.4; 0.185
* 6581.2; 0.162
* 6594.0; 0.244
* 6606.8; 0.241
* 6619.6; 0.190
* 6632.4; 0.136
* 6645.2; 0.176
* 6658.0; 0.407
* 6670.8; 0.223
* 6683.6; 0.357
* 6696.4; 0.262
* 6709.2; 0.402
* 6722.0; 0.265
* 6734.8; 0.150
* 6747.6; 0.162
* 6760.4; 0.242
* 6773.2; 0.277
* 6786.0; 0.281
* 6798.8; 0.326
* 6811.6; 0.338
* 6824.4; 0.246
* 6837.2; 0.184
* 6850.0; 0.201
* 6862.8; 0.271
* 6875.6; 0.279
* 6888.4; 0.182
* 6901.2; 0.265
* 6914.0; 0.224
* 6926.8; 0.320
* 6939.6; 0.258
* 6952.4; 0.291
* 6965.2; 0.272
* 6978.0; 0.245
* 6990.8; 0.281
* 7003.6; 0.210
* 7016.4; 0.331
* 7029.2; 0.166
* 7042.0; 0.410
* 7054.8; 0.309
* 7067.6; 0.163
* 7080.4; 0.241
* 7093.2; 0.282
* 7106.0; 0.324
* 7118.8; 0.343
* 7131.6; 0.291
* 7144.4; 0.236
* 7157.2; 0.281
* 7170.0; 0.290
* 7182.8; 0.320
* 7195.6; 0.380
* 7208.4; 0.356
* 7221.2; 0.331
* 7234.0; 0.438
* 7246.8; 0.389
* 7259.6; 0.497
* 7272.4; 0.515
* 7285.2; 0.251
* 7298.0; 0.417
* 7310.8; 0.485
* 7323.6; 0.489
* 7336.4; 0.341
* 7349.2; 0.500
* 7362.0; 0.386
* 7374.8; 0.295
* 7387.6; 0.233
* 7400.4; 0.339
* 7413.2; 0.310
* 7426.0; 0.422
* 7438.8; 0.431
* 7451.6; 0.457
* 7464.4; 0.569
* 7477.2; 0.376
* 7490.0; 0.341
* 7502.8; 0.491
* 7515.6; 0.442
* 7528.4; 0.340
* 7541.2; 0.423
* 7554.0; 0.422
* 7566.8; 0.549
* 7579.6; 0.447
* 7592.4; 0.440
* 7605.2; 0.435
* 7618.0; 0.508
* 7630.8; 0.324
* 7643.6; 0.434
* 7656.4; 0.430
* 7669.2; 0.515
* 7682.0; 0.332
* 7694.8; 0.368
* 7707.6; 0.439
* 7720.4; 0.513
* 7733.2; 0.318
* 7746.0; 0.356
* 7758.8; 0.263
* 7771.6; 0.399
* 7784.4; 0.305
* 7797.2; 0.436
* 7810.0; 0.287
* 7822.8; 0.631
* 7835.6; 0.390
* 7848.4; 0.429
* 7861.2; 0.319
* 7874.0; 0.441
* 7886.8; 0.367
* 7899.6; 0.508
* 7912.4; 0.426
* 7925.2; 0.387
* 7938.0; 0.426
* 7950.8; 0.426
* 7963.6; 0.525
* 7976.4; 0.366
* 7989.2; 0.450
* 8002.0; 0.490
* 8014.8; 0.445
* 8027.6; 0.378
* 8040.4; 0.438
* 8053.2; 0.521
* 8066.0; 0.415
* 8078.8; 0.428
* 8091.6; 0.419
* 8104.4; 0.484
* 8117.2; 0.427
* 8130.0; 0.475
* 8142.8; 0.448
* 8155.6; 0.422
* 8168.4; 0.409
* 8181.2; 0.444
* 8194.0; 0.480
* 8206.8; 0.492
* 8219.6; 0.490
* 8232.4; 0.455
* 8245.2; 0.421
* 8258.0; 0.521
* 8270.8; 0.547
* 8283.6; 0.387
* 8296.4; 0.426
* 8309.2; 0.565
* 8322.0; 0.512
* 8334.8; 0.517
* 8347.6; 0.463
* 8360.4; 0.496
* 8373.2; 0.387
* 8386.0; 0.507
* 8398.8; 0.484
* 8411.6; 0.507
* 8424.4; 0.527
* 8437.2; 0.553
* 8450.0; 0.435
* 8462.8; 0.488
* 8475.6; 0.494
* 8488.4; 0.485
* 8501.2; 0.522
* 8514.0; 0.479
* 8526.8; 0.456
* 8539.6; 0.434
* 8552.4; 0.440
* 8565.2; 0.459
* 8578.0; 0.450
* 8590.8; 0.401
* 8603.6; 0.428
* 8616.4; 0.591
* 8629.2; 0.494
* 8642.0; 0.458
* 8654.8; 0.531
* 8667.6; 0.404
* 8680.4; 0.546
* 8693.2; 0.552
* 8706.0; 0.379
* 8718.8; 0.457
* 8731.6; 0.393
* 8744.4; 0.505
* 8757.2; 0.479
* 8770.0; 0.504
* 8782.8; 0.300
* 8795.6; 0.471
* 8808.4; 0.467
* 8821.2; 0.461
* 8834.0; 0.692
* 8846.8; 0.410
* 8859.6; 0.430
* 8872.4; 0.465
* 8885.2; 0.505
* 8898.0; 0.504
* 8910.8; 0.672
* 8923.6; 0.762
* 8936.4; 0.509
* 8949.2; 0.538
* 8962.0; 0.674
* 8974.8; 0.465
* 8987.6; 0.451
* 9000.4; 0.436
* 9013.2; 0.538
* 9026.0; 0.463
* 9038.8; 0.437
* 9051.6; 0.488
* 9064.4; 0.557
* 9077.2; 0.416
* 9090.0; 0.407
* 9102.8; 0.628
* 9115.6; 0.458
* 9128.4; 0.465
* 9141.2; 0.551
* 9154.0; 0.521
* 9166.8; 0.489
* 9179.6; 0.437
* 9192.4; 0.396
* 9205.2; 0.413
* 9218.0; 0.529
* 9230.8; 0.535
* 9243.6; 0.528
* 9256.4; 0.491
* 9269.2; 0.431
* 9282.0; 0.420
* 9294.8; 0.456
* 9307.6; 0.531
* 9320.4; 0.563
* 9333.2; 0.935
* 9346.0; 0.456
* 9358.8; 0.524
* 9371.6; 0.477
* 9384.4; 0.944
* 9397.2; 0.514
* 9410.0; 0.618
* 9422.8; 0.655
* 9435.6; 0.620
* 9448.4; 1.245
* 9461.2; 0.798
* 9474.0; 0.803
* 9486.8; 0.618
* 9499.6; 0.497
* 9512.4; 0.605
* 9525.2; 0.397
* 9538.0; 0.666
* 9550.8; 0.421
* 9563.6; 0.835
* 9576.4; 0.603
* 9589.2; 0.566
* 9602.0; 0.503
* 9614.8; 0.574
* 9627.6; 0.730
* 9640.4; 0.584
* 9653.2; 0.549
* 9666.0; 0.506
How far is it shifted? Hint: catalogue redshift 0.80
